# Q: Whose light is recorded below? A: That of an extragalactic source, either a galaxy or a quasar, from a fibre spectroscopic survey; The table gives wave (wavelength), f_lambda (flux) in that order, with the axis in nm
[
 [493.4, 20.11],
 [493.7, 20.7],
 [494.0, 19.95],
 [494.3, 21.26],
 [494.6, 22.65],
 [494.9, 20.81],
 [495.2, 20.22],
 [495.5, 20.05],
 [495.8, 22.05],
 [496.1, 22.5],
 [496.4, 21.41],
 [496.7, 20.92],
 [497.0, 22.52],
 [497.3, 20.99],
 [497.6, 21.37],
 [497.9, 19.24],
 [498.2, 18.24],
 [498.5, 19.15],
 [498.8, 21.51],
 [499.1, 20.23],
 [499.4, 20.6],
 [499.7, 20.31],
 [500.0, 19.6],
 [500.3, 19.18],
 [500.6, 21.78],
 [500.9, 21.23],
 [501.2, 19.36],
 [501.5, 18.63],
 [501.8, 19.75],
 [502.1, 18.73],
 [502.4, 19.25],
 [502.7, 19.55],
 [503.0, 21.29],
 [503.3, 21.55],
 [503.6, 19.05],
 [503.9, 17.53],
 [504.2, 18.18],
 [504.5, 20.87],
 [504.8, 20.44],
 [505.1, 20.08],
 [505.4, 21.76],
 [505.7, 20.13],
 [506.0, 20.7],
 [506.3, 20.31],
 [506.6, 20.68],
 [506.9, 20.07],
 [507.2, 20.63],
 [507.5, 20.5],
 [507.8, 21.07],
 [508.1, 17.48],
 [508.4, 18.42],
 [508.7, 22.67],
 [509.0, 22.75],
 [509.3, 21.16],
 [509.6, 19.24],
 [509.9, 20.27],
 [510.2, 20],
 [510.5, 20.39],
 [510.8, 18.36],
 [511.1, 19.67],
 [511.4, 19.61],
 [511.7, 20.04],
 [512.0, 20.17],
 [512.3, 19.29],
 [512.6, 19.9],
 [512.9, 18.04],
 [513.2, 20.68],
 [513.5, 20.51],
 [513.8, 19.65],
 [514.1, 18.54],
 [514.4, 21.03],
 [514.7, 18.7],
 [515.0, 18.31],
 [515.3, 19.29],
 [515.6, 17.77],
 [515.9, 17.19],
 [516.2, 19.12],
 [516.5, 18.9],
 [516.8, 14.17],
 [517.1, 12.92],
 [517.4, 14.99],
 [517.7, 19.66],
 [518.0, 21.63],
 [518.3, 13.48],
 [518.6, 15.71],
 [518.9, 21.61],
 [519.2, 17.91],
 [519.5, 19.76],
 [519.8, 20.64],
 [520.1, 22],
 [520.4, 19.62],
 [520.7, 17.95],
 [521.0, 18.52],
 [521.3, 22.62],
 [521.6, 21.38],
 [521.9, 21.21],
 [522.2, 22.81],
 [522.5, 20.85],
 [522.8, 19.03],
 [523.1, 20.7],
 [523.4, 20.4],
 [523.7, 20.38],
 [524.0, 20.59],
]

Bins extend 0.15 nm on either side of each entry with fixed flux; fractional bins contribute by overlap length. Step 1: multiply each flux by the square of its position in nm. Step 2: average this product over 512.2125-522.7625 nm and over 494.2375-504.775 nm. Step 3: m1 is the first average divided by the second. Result 1.0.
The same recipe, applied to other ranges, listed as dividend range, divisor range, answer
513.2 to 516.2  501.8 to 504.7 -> 1.02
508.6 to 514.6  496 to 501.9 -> 1.03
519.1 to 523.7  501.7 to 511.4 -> 1.08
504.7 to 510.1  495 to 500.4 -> 1.03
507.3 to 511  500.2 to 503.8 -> 1.04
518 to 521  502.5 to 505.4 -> 1.01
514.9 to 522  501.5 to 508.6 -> 0.98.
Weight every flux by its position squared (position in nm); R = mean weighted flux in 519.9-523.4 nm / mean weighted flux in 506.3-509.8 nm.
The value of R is 1.1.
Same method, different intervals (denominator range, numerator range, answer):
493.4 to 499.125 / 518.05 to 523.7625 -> 1.05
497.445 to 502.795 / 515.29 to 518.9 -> 0.92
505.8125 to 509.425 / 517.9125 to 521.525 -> 0.99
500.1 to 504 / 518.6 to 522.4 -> 1.10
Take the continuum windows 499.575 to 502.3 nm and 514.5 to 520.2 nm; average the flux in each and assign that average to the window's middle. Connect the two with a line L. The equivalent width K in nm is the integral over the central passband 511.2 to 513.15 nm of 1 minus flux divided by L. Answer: -0.098 nm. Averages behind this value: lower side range 19.8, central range 19.6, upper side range 18.1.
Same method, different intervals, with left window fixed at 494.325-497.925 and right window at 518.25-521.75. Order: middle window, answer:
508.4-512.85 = 0.01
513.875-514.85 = 0.02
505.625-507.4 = 0.00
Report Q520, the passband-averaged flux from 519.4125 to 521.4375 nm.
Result 20.2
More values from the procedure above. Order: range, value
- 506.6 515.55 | 19.9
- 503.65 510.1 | 20.2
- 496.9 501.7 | 20.2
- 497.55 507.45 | 20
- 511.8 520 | 18.5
